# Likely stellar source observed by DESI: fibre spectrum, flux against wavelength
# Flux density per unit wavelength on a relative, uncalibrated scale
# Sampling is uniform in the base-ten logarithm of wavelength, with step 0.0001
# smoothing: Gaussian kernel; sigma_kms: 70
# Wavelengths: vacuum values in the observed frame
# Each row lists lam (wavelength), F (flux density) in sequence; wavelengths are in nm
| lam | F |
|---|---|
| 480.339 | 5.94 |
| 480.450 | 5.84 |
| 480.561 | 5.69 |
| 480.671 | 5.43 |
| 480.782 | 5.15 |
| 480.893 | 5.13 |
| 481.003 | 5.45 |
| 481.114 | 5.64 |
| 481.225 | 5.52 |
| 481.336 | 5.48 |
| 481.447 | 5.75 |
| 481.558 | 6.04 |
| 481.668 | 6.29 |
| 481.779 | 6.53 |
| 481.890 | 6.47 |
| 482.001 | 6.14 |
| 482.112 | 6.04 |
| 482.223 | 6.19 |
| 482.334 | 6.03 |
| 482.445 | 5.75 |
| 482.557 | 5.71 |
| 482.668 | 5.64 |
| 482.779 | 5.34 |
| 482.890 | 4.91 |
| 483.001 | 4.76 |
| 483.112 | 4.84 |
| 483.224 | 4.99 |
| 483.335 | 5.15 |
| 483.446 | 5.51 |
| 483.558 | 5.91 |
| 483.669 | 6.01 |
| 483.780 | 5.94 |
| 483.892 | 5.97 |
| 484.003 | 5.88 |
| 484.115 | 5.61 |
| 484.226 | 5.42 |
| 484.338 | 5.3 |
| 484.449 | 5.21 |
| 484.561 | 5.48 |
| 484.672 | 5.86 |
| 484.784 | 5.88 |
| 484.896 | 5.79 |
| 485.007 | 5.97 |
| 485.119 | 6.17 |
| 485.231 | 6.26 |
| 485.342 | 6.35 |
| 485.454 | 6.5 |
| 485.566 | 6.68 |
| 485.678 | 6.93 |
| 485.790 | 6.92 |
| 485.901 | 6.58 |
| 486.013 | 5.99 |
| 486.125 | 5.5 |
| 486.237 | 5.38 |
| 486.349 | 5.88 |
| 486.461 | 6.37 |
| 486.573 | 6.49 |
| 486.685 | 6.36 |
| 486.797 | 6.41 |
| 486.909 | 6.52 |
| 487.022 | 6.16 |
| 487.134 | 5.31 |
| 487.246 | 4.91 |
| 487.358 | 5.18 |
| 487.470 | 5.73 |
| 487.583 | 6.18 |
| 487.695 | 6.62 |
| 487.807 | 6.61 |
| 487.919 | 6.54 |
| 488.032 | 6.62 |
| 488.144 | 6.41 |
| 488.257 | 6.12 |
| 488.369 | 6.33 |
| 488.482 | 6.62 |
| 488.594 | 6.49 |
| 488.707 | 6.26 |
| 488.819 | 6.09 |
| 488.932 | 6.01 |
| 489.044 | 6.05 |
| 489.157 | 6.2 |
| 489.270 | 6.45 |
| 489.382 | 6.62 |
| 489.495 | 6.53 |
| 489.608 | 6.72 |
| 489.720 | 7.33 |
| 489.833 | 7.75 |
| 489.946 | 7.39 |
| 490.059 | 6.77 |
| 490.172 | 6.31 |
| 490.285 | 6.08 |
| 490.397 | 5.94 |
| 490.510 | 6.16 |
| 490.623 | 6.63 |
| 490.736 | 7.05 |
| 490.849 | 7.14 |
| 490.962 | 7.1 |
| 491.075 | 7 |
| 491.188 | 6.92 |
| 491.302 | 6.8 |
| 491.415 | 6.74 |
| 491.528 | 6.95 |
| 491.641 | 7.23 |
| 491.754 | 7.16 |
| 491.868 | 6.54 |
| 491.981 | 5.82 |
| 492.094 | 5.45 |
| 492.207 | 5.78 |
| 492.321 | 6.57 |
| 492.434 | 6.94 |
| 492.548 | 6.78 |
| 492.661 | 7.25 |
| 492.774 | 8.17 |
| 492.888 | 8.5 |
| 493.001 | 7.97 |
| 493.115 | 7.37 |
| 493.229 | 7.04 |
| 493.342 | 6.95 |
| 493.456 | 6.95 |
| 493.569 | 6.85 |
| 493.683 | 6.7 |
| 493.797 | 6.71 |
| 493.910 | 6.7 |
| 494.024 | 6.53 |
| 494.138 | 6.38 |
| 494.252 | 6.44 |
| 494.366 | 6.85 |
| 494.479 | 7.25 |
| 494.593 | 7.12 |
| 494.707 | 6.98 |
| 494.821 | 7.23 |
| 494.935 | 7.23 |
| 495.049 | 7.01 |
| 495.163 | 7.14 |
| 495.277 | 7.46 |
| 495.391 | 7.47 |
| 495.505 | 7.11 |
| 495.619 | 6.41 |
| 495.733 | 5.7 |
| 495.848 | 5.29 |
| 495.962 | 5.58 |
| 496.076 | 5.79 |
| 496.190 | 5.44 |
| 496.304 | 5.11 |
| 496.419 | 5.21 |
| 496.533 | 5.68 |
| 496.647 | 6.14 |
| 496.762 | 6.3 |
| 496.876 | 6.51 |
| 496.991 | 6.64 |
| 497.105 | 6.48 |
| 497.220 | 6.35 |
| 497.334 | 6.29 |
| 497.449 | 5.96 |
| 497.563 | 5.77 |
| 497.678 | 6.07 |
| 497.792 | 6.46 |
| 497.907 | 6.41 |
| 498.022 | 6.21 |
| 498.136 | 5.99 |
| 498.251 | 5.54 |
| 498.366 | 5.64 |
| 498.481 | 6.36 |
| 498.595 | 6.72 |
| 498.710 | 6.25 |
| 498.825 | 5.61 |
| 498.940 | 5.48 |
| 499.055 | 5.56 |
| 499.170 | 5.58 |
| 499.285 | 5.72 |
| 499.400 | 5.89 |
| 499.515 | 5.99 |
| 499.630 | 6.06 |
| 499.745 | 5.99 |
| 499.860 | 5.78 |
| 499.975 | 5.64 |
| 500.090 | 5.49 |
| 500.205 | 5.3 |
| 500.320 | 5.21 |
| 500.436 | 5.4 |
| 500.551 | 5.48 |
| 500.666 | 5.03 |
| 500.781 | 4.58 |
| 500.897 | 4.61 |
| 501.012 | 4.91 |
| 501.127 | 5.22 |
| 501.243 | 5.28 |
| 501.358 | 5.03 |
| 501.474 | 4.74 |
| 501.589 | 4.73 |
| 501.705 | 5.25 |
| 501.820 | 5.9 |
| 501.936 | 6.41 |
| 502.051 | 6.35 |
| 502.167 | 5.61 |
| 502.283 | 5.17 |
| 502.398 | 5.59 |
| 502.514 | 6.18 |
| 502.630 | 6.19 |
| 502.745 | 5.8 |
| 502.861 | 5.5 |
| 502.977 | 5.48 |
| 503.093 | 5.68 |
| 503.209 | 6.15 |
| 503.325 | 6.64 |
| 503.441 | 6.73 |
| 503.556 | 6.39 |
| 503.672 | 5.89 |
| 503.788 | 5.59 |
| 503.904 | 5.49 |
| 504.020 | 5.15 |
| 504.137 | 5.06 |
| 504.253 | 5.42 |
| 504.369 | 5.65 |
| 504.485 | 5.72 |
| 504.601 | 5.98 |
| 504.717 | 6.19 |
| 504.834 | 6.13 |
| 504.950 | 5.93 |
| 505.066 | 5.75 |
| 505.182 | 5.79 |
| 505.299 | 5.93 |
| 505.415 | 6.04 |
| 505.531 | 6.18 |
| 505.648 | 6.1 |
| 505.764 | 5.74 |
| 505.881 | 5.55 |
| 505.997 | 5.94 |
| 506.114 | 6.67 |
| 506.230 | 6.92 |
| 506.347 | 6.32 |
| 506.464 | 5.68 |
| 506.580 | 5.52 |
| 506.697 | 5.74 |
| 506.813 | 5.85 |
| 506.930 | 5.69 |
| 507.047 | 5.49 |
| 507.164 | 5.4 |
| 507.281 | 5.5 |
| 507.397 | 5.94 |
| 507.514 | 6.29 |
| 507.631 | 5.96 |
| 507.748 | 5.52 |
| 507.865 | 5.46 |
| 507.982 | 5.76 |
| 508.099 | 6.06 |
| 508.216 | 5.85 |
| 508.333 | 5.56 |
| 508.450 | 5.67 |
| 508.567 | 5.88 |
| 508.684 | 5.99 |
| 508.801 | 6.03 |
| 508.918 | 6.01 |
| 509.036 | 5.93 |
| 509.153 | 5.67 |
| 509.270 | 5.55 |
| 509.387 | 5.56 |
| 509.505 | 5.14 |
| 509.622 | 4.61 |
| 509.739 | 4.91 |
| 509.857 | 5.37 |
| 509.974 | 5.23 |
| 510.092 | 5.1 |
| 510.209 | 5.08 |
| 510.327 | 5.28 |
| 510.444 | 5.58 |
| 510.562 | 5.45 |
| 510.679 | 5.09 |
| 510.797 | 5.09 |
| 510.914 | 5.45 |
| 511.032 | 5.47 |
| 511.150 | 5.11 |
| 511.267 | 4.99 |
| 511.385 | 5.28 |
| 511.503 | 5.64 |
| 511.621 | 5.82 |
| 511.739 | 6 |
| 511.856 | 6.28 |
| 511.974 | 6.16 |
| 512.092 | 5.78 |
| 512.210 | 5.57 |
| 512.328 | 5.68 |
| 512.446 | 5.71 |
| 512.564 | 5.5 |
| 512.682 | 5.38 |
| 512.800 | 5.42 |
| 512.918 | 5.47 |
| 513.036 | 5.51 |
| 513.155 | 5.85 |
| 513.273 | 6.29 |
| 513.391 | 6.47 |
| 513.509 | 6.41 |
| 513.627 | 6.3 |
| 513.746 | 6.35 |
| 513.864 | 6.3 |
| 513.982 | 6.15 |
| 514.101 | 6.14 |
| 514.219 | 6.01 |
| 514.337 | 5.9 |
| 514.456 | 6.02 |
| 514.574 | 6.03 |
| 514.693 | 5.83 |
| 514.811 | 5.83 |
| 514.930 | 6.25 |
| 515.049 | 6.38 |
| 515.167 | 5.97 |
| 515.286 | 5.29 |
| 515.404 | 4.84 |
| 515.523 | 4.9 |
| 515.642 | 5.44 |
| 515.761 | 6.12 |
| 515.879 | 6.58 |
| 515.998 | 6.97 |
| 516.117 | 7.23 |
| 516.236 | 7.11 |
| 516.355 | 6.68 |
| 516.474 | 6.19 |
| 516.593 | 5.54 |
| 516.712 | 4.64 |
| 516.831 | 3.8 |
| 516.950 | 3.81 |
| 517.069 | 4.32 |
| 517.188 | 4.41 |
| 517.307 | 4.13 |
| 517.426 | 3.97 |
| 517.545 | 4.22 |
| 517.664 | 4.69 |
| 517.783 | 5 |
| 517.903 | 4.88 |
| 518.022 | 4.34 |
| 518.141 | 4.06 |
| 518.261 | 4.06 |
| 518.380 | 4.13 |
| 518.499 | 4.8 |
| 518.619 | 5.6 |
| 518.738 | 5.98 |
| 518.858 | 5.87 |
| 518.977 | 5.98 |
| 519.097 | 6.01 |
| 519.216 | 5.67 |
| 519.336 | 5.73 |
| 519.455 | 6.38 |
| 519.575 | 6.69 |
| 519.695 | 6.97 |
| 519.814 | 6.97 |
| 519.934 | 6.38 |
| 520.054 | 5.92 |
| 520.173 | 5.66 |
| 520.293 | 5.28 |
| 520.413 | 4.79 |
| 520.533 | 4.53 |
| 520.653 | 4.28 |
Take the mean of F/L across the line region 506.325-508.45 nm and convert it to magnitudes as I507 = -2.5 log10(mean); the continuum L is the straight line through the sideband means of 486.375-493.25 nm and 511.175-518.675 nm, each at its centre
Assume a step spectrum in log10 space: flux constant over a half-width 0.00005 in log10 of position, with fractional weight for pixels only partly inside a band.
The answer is 0.02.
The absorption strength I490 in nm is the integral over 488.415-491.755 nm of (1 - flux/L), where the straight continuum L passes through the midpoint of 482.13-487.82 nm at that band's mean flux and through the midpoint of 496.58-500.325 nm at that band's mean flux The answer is -0.43 nm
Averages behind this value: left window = 5.86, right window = 5.99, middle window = 6.67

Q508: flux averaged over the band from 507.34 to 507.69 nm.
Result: 6.06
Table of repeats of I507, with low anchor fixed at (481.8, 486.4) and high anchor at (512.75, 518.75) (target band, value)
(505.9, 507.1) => -0.07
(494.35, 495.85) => -0.21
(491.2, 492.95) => -0.19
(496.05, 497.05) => -0.03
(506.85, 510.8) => 0.00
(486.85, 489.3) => -0.07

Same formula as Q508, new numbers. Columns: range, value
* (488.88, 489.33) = 6.19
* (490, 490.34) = 6.39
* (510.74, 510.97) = 5.28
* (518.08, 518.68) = 4.54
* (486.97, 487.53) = 5.46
